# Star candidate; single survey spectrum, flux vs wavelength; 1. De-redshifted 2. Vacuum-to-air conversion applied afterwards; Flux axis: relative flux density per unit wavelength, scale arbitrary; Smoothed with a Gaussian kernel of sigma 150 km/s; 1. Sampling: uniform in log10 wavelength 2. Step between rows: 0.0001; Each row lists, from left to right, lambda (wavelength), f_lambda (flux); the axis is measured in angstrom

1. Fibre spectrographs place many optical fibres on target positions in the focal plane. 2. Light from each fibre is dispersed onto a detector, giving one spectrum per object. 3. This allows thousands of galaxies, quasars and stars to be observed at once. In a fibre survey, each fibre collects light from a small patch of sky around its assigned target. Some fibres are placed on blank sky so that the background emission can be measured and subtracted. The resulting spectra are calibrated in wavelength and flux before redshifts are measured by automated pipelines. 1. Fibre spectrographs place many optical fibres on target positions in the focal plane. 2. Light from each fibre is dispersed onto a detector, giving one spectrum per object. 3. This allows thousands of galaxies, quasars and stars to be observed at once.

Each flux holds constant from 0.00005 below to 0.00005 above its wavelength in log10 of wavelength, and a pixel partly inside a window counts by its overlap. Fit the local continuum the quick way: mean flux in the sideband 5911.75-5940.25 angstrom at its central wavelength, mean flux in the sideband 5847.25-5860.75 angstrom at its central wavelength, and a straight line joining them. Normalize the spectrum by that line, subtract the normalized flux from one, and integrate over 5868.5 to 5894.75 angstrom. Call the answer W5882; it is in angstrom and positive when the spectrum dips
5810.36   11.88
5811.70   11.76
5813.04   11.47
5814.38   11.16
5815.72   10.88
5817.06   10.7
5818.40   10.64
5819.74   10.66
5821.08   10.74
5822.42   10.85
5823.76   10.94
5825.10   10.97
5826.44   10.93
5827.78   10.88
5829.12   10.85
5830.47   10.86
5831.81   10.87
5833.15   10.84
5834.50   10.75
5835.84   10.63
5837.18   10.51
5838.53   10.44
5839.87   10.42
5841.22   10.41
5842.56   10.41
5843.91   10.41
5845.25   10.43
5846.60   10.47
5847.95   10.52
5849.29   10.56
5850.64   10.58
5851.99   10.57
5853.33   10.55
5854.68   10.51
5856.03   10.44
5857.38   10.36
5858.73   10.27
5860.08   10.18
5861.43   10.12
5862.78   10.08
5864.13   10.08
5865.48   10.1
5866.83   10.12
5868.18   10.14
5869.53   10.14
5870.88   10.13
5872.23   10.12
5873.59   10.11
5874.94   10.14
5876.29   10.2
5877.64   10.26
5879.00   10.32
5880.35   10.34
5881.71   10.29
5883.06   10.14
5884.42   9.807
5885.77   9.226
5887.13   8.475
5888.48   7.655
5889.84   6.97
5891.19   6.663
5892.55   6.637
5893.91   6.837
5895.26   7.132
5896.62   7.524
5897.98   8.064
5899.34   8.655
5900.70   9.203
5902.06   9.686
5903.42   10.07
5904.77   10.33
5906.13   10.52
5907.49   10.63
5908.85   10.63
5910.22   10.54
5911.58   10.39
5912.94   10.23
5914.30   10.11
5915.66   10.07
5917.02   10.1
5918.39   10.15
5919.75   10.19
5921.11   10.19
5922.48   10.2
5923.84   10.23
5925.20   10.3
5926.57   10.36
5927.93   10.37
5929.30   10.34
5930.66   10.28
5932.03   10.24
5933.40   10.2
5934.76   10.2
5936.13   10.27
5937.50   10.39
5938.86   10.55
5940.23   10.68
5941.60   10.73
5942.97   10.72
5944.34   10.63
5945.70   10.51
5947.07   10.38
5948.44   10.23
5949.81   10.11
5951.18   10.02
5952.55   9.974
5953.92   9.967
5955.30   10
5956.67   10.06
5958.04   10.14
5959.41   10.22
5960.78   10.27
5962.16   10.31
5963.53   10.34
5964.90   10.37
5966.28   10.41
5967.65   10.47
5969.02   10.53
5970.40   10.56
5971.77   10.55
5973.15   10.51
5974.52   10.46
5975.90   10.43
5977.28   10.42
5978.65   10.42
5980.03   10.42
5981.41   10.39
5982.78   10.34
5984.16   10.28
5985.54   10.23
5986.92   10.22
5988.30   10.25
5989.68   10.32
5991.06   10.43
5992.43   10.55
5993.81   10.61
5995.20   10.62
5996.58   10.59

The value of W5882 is 3.0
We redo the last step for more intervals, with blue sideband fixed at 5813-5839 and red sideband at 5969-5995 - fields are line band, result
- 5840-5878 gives 1.5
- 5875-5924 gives 5.6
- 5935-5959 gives 0.4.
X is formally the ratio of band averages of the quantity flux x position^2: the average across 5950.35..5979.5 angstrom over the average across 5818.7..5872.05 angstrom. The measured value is 1.02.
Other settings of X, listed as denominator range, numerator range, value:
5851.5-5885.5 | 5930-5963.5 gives 1.04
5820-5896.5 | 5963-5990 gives 1.08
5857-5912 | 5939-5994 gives 1.12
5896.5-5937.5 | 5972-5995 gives 1.06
